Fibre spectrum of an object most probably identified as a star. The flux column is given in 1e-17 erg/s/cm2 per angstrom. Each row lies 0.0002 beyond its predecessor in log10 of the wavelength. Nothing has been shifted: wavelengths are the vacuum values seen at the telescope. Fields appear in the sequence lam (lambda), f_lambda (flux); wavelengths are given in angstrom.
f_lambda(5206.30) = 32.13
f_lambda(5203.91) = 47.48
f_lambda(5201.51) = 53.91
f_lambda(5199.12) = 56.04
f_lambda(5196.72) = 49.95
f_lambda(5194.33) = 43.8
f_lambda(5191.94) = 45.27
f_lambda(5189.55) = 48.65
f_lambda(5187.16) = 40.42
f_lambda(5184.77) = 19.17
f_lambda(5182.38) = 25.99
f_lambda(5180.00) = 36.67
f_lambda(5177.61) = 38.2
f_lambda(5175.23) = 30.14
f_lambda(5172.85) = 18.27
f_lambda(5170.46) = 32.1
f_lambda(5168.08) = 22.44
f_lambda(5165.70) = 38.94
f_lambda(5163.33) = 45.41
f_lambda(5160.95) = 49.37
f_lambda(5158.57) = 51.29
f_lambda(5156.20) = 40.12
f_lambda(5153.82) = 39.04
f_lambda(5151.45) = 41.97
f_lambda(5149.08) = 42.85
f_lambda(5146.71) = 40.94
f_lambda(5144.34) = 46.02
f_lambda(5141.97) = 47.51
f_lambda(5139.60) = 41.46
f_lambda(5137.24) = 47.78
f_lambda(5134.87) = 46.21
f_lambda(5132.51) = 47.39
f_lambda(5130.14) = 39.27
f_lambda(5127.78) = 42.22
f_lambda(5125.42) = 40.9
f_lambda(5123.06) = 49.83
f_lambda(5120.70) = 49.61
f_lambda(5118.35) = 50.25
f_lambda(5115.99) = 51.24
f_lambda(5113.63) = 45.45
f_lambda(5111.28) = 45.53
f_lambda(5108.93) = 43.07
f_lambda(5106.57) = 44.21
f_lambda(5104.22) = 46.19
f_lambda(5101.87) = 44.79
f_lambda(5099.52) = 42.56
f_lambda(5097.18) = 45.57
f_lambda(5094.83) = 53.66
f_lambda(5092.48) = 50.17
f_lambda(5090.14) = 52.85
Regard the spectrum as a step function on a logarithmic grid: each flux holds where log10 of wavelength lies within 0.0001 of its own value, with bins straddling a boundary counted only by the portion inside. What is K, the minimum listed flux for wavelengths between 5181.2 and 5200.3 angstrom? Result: 19.17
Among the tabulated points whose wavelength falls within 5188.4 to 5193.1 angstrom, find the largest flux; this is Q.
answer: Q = 48.65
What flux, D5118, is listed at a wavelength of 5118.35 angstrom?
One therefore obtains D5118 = 50.25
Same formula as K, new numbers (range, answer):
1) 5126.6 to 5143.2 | 39.27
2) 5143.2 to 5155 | 39.04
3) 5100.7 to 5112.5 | 43.07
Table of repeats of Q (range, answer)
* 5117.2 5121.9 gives 50.25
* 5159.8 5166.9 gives 49.37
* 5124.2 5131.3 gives 42.22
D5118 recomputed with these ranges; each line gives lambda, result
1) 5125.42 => 40.9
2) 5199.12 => 56.04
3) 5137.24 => 47.78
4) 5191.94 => 45.27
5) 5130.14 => 39.27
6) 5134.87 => 46.21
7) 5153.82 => 39.04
